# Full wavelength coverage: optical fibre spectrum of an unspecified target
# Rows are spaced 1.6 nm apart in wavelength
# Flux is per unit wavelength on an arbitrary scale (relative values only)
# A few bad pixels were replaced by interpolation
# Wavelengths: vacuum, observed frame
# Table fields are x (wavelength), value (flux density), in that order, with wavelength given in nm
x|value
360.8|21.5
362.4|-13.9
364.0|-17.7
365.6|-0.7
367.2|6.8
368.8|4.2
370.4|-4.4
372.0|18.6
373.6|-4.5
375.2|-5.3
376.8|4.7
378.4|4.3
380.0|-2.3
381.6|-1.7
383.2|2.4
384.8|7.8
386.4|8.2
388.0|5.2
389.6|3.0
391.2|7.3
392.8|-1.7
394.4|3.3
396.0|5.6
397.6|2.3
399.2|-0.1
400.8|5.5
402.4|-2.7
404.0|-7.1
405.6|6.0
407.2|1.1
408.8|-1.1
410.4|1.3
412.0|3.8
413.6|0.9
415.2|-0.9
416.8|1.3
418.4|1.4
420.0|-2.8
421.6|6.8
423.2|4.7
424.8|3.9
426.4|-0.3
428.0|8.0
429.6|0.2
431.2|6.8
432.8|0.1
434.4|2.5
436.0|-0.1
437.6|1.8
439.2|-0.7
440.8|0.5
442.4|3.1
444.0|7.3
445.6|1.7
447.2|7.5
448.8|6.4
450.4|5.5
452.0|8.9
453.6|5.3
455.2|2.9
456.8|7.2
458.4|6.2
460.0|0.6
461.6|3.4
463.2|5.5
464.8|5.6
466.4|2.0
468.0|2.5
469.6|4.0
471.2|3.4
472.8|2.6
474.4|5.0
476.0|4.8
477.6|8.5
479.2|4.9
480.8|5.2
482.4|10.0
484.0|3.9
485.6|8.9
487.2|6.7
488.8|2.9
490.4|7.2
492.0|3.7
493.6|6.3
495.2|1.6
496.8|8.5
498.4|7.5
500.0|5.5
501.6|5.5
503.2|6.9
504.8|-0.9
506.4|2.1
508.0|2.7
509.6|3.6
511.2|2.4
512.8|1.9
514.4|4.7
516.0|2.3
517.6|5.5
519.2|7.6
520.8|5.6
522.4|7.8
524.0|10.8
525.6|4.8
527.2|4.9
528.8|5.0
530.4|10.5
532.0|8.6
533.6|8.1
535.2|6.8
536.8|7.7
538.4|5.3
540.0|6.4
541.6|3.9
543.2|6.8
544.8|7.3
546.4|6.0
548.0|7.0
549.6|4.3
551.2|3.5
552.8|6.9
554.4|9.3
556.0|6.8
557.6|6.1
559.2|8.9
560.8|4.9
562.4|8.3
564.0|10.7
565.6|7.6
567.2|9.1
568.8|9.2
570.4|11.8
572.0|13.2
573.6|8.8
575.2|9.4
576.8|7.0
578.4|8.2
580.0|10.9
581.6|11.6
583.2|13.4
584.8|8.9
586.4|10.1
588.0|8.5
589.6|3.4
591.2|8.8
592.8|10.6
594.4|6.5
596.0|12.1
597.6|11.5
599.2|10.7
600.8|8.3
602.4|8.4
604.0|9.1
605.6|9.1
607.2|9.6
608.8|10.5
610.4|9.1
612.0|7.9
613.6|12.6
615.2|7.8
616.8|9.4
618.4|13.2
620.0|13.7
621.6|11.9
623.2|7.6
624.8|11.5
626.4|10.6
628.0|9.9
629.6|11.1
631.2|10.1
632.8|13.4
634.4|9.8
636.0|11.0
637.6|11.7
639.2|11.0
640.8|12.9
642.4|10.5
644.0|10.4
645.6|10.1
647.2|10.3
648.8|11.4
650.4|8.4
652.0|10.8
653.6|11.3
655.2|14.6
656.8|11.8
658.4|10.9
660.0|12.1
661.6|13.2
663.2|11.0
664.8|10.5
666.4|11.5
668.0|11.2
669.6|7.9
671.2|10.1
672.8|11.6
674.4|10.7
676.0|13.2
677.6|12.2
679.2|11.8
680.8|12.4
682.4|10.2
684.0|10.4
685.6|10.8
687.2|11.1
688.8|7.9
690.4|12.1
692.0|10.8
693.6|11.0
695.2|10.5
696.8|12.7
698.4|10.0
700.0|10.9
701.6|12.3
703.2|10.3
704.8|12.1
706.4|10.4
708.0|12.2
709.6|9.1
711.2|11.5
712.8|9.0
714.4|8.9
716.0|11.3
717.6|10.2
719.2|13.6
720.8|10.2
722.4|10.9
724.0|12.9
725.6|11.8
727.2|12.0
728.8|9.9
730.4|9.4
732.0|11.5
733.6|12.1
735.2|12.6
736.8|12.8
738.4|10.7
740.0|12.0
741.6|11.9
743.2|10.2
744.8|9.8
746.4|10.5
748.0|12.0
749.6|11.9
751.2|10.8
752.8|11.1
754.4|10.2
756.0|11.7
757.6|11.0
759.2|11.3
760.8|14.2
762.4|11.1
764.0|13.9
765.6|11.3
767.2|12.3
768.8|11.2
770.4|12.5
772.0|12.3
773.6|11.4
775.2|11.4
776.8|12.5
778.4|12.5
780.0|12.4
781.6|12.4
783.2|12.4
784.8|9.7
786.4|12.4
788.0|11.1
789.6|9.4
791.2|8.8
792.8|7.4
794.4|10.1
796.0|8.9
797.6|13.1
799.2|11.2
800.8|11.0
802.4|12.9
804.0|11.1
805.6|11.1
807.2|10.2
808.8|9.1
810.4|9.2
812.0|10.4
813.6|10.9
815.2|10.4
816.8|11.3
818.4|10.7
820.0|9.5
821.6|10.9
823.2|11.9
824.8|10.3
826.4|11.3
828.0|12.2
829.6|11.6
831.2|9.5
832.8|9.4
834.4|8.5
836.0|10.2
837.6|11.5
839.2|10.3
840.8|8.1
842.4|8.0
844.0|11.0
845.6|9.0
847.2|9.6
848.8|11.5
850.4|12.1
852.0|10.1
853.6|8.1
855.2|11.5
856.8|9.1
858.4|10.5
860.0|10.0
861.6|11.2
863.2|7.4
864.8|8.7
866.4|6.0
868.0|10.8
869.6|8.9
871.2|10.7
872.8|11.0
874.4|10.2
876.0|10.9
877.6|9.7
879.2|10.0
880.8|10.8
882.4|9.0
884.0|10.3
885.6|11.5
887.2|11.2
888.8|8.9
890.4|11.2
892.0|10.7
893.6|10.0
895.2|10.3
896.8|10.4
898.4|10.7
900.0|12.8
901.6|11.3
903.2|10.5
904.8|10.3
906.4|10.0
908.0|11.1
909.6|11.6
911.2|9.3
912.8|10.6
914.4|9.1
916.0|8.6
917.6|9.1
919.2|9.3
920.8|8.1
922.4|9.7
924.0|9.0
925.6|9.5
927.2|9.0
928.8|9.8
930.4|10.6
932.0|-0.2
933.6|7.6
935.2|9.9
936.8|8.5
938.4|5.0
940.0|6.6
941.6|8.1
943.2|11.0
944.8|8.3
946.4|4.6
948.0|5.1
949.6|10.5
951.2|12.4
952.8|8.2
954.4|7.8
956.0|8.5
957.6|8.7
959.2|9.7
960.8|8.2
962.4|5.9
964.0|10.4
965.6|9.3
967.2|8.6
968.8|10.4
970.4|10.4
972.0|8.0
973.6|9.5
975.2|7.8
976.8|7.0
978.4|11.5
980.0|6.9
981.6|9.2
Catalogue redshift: 0.000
